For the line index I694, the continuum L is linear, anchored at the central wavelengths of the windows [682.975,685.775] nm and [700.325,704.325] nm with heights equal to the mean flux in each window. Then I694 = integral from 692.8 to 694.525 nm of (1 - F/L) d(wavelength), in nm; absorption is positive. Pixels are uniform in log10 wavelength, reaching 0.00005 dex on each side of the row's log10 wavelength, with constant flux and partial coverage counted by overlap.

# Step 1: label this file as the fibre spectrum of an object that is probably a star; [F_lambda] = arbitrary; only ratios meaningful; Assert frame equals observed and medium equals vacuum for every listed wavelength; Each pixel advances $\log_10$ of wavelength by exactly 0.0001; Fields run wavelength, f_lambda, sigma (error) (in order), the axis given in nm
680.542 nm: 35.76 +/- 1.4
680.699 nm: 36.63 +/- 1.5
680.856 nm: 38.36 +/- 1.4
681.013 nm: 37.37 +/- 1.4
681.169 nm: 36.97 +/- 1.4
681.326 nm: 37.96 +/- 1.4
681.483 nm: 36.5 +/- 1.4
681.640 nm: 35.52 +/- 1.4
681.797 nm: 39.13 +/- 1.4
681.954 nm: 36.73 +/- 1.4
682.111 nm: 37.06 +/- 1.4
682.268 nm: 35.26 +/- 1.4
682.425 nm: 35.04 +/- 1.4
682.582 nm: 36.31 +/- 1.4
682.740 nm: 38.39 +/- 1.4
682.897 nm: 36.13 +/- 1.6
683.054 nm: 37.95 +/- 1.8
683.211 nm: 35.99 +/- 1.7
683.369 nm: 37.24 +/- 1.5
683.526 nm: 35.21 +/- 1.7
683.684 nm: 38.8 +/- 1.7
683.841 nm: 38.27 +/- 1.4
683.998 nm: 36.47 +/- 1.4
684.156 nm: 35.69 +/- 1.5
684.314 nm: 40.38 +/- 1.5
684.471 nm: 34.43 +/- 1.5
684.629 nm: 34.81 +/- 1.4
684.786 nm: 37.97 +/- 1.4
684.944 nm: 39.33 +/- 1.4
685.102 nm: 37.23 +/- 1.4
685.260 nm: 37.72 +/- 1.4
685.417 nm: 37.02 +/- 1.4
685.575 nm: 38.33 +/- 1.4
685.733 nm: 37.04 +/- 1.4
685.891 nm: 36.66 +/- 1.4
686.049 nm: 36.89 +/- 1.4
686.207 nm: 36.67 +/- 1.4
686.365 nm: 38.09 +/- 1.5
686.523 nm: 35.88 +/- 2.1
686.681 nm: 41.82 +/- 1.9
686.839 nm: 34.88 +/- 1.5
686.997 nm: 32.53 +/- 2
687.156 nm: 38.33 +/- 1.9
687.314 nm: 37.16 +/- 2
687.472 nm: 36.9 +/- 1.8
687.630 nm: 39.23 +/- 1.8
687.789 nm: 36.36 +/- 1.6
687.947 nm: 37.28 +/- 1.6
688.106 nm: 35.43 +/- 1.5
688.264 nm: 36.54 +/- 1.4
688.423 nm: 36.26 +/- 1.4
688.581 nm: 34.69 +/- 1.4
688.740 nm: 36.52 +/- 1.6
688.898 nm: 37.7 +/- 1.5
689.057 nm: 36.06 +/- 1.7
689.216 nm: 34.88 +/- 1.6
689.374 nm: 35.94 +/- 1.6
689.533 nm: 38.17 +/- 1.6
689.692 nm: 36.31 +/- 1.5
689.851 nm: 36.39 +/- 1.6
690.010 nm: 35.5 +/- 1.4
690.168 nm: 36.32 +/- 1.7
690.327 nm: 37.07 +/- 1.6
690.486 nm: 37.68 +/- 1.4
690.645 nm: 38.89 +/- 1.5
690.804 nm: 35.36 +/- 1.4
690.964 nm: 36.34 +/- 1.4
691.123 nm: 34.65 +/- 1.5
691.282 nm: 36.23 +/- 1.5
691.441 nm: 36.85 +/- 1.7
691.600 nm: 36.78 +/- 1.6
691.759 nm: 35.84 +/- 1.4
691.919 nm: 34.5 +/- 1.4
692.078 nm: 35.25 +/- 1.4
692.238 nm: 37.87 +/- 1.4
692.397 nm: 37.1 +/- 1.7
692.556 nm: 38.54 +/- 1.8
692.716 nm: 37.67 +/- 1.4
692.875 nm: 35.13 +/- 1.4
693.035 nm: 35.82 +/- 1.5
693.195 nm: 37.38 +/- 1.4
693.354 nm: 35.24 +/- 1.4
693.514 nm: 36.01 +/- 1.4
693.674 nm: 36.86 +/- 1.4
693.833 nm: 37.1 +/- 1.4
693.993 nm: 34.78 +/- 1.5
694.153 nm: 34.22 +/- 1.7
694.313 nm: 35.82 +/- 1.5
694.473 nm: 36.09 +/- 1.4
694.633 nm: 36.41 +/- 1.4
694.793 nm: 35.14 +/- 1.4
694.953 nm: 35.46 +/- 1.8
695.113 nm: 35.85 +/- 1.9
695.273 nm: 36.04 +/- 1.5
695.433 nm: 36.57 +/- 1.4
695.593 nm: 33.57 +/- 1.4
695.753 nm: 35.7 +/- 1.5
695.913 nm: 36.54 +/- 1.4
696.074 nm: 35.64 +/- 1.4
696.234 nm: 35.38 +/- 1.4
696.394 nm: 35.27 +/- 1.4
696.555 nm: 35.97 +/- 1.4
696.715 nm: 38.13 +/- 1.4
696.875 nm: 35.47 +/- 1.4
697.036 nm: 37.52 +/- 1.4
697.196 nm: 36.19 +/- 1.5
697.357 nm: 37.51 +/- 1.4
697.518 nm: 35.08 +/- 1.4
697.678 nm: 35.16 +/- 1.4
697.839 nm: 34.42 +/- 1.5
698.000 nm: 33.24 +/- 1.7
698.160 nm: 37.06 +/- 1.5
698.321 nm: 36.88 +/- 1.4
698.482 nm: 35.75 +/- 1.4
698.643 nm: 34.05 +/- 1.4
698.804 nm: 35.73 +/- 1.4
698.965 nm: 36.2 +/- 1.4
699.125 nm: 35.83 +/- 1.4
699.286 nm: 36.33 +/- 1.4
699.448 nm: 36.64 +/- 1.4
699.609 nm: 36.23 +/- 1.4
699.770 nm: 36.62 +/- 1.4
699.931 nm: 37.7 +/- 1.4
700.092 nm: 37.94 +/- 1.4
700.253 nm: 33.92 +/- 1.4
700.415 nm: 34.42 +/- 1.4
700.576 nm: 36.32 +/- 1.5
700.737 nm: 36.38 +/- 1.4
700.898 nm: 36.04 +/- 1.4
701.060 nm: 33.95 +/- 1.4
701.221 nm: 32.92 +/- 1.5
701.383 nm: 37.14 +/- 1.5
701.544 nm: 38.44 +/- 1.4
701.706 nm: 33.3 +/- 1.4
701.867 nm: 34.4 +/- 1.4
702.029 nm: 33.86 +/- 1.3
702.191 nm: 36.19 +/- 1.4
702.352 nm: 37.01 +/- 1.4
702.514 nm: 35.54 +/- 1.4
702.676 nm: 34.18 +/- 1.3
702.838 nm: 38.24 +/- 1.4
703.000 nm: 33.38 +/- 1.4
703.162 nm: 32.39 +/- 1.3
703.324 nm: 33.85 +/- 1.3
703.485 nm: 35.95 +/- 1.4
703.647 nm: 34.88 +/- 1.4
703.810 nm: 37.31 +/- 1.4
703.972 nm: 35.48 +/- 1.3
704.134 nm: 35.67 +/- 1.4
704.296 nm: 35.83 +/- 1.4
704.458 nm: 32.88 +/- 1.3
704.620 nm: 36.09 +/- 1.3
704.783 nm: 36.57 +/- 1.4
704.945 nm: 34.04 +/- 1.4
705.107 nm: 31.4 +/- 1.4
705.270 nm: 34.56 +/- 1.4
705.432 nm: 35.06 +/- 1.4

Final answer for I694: 0.02 nm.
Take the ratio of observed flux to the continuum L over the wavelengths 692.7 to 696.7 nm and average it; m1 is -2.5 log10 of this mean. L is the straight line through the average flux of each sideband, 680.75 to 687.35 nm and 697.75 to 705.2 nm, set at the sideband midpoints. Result 0.006 mag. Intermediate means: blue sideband 37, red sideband 35.4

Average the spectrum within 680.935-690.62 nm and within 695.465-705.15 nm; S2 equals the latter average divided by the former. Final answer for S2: 0.96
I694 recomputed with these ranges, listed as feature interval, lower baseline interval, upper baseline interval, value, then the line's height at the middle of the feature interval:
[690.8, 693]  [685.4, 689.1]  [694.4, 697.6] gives 0.004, 36.4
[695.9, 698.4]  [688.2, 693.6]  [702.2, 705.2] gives -0.015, 35.7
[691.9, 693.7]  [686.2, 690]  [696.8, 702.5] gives -0.011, 36.3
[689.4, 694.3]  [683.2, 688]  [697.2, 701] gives 0.023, 36.6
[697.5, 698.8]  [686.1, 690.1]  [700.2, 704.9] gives 0.016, 35.7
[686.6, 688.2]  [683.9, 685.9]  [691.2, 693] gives -0.001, 37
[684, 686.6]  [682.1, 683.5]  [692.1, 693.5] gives -0.038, 36.6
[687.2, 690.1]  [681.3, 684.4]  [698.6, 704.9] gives 0.000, 36.5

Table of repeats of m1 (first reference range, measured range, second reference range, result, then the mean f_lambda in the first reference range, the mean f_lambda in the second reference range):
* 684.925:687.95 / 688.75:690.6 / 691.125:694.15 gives 0.004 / 37.2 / 36.3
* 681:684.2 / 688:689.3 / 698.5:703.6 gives 0.012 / 36.9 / 35.5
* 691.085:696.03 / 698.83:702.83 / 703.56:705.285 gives -0.014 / 36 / 35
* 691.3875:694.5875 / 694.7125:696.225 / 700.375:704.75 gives 0.011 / 36.2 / 35.3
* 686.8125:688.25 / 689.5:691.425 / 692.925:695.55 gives -0.009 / 36.5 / 35.9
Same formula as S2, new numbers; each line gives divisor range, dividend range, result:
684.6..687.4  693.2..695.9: 0.96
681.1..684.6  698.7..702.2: 0.97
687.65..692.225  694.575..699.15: 0.99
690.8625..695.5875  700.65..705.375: 0.97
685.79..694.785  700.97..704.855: 0.97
